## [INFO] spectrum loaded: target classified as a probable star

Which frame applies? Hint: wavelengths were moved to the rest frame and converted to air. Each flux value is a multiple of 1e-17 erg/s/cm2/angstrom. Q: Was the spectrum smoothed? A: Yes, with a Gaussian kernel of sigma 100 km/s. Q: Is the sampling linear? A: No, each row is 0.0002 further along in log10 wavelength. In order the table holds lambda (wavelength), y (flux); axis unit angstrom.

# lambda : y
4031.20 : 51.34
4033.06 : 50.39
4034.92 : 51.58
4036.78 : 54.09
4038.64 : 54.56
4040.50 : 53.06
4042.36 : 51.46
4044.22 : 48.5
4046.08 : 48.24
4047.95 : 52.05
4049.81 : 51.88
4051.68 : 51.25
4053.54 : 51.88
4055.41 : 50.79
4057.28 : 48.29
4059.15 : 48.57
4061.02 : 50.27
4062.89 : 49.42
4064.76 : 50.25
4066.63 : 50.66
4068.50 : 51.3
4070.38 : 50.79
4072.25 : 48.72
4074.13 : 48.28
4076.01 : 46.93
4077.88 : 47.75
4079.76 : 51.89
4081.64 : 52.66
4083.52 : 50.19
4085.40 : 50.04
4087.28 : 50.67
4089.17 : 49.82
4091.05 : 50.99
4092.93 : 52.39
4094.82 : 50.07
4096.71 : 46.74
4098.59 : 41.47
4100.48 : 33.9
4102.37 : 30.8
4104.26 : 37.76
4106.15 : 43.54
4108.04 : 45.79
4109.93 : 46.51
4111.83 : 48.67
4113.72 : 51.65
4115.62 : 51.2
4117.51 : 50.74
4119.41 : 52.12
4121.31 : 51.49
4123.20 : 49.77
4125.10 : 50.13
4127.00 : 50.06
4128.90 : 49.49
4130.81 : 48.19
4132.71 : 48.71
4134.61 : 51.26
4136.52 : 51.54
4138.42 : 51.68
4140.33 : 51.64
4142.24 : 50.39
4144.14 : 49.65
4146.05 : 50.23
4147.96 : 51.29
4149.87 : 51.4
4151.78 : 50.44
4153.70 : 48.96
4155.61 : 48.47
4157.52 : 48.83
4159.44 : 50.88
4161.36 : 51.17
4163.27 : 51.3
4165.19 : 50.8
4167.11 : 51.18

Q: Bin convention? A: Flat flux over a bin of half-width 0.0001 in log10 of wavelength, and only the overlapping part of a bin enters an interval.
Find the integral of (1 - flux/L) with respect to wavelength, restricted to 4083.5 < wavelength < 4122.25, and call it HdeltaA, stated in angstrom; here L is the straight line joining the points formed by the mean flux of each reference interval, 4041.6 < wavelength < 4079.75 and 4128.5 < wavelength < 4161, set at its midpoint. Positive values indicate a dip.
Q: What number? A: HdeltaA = 2.4 angstrom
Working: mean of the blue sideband 49.9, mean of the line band 46.9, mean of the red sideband 50.2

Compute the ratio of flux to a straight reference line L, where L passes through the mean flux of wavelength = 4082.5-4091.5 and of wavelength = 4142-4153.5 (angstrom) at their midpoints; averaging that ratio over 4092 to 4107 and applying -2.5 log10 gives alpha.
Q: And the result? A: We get 0.20 mag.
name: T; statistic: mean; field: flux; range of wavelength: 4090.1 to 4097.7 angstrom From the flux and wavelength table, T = 50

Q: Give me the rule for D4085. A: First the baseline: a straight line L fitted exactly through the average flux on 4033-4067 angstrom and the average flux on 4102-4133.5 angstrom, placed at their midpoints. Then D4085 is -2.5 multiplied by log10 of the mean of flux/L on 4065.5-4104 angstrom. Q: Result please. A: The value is 0.038 mag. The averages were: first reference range 50.9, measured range 47.6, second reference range 47.8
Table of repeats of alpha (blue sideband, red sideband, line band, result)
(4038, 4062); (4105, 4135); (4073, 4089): 0.01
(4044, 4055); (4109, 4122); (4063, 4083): 0.01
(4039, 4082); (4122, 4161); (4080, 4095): -0.02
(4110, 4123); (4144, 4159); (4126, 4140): 0.00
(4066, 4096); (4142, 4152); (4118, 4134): 0.01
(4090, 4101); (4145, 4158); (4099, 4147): 0.01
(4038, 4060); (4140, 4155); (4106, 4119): 0.04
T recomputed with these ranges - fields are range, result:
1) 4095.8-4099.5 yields 44.2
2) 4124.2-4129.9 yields 49.8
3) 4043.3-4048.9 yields 49.6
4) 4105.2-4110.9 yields 45.3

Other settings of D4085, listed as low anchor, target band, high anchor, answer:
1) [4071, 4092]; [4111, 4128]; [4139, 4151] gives -0.006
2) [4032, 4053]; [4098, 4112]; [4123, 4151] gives 0.243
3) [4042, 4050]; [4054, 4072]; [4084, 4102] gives -0.022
